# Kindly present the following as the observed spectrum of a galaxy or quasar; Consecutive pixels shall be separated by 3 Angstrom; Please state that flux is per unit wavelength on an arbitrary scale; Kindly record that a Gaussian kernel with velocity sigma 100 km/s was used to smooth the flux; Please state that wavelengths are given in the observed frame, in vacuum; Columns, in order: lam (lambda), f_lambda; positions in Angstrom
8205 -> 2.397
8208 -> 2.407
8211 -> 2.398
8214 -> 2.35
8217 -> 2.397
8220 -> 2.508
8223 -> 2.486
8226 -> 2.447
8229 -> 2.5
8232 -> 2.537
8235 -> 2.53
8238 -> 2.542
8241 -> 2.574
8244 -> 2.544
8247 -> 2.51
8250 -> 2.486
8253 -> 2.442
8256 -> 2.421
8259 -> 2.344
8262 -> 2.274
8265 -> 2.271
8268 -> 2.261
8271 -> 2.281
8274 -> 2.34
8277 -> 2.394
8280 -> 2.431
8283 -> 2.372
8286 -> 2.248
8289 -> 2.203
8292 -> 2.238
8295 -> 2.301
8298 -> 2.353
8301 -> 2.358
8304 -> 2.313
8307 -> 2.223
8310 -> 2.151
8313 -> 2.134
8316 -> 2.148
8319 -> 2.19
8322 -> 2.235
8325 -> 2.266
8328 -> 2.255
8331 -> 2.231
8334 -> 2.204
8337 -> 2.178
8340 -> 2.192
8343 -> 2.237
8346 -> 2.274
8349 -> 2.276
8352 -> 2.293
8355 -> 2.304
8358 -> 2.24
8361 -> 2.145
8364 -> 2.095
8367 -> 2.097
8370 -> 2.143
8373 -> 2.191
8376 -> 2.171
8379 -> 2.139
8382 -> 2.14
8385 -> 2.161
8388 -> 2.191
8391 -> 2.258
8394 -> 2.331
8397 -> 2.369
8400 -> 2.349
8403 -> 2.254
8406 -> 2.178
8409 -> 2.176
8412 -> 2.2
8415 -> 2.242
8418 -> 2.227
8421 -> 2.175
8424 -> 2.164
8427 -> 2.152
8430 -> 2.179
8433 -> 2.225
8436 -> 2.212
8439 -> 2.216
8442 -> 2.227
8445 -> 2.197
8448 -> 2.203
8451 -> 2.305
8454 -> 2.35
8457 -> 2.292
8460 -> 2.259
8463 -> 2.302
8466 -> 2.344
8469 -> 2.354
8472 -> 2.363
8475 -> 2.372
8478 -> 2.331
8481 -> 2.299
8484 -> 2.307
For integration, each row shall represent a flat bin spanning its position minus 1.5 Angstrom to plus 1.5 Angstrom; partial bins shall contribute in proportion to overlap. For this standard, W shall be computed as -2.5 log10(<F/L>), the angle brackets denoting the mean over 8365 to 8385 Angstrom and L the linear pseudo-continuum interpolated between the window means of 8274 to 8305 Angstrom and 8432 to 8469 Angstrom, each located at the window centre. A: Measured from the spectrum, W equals 0.07 mag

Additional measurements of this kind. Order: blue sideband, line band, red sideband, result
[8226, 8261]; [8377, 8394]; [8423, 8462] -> 0.055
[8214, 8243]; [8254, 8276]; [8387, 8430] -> 0.057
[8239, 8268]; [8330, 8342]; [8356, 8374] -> 0.011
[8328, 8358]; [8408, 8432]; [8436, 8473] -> 0.038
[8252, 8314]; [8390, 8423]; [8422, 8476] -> 0.010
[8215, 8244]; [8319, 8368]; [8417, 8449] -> 0.053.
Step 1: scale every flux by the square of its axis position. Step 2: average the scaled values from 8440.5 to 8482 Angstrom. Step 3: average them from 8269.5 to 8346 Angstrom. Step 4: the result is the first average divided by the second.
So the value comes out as 1.06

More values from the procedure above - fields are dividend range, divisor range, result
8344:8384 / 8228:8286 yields 0.93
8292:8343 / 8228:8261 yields 0.91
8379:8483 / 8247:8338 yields 1.02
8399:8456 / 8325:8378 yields 1.02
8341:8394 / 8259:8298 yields 0.98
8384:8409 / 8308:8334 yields 1.04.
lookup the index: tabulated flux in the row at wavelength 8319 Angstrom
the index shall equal 2.19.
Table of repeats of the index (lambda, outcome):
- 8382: 2.14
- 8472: 2.363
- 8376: 2.171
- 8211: 2.398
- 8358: 2.24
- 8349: 2.276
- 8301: 2.358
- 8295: 2.301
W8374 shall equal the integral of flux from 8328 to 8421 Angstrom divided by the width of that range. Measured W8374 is 2.22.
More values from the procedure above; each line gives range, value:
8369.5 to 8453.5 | 2.22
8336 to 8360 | 2.25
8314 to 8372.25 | 2.21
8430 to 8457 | 2.24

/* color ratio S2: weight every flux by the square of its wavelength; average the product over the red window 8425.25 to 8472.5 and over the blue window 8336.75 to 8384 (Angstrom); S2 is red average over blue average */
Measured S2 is 1.1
